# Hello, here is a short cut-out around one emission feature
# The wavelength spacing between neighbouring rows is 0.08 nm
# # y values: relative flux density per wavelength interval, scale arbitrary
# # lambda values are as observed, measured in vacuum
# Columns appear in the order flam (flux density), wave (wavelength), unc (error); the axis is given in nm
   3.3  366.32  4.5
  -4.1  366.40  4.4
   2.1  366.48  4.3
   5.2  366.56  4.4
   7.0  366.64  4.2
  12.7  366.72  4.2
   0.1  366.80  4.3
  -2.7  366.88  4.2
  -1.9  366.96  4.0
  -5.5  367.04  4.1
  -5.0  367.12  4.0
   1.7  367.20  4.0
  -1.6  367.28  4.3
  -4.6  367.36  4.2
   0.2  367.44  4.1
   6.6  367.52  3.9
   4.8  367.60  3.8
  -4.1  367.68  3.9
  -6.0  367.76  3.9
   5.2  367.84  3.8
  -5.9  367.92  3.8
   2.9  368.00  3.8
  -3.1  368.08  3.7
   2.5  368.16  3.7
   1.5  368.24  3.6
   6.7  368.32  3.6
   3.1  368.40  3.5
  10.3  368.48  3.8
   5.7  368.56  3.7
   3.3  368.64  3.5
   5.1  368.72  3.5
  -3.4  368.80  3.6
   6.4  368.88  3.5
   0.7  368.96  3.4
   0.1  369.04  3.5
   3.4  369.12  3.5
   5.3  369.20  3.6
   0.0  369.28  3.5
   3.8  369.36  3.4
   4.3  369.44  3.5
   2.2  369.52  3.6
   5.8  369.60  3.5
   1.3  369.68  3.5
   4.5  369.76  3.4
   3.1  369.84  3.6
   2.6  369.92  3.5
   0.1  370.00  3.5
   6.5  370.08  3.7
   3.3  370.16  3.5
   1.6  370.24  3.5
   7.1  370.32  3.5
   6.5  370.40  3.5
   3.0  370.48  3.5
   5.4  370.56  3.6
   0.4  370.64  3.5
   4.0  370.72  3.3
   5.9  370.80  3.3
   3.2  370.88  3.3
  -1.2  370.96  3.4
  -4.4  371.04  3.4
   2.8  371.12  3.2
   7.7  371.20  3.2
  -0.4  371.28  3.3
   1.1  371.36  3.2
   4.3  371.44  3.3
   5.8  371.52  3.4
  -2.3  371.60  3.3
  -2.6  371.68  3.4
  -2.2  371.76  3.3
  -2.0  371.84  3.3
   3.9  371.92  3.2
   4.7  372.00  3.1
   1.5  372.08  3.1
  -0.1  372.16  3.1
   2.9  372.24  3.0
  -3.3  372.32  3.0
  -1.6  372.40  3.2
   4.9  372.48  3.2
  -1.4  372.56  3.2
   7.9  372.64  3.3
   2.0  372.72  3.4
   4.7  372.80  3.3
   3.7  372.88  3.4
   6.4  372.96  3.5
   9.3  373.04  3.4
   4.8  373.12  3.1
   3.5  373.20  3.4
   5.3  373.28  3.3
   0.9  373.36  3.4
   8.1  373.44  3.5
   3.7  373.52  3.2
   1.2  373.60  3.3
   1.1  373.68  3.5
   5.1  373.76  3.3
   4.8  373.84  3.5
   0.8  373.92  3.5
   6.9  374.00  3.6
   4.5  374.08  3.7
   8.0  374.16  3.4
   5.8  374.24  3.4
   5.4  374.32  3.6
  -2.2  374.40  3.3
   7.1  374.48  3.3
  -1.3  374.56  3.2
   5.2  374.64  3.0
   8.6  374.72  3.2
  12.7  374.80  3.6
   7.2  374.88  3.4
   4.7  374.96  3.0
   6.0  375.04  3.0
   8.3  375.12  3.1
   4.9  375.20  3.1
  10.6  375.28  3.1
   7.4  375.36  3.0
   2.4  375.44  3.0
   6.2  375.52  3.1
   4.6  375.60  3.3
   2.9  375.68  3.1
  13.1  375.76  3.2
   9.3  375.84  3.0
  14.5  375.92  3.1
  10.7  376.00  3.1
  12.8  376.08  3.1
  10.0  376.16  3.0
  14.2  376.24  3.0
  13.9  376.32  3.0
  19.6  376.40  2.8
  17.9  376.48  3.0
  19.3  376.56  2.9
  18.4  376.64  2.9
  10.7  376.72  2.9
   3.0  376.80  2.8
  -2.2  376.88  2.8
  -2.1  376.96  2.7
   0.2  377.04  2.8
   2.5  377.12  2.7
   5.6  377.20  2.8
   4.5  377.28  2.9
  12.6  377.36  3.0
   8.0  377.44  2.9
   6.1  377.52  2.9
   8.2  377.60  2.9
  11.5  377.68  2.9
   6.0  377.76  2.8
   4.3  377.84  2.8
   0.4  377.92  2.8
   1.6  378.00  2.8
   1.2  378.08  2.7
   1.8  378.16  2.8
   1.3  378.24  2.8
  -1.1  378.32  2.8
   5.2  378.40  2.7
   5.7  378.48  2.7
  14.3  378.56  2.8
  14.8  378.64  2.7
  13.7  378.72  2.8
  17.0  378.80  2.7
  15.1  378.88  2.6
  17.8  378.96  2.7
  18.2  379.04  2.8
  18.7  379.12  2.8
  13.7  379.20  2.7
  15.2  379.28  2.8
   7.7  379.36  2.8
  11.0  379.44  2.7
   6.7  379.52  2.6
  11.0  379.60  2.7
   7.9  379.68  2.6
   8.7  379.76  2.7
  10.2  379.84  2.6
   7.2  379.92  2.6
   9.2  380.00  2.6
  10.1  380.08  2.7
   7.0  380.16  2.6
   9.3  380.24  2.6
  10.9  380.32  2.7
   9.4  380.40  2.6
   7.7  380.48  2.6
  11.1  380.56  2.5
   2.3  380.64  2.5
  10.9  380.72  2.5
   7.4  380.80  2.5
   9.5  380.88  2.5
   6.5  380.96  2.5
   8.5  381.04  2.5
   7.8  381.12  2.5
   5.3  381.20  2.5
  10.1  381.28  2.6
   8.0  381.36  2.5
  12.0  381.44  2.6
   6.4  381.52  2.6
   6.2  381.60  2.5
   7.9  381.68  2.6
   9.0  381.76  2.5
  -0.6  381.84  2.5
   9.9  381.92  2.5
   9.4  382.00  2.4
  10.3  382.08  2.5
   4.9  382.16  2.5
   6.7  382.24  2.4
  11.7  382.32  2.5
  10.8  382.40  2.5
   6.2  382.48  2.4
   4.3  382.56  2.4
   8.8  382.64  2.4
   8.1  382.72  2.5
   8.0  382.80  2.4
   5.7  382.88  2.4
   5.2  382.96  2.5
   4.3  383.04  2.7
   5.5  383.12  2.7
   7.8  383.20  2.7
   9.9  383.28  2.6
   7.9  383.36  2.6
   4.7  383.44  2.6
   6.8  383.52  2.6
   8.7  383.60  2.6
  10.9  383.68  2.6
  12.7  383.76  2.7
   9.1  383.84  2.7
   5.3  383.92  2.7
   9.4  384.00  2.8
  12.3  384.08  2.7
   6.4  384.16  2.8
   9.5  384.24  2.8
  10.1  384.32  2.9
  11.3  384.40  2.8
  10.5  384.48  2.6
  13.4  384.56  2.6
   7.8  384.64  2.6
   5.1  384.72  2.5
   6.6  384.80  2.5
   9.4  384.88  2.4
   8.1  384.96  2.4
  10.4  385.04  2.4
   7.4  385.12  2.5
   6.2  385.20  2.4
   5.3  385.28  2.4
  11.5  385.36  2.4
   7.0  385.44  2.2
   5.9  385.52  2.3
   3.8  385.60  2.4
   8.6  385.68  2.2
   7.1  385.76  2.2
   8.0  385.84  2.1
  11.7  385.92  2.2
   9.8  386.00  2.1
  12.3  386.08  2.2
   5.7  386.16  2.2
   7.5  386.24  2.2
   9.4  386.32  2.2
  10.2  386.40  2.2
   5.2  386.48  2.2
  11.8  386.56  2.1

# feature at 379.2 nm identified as Lyman alpha 1216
